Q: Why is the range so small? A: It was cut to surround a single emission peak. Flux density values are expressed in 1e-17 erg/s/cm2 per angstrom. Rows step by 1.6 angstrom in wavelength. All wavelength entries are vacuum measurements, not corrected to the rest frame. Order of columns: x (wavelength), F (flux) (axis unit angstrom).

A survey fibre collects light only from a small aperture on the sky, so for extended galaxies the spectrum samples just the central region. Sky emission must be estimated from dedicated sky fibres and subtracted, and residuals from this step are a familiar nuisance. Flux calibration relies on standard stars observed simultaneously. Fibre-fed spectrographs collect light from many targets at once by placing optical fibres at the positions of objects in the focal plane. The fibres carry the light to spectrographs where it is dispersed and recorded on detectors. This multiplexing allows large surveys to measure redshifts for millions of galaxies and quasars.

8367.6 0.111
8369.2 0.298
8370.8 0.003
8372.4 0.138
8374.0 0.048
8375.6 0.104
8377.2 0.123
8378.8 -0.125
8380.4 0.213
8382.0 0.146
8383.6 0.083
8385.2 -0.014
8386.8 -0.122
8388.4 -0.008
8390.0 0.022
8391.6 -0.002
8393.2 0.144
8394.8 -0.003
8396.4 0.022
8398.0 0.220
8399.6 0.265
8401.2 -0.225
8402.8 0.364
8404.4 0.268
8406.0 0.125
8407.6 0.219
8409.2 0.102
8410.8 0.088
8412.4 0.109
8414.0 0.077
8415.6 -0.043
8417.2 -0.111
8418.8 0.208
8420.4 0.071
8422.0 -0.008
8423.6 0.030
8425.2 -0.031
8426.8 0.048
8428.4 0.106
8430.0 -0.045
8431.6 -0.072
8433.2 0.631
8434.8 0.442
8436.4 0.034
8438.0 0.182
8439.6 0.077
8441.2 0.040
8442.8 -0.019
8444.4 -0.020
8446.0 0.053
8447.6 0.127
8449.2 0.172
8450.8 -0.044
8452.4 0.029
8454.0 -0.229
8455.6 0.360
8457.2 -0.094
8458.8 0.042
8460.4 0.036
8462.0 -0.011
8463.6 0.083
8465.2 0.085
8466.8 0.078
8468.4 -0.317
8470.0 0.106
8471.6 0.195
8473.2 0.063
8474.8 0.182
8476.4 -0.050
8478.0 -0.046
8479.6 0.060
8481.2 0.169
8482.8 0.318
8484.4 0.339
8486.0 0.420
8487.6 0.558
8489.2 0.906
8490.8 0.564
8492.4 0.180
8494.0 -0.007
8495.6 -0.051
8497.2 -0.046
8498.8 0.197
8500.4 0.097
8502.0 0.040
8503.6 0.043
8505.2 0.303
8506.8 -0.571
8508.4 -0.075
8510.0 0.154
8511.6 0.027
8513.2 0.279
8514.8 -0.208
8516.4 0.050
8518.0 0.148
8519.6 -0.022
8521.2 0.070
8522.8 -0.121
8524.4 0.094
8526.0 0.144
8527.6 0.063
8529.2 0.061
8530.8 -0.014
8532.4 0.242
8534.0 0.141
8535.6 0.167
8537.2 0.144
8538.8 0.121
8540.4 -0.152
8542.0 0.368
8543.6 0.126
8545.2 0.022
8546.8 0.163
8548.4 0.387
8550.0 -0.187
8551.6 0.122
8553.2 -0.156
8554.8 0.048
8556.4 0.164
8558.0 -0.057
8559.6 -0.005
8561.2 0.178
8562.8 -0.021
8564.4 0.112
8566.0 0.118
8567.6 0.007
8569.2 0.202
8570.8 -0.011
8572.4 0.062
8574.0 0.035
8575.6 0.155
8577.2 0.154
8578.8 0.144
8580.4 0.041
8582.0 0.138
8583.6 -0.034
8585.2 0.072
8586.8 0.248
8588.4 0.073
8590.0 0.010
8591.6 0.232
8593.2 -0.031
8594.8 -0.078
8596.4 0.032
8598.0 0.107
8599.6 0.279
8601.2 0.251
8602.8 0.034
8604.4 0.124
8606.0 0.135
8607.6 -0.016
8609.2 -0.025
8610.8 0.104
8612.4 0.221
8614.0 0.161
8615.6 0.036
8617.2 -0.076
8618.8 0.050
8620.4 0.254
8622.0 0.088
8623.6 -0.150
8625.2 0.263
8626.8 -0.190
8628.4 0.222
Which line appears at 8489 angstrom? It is H-gamma 4340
